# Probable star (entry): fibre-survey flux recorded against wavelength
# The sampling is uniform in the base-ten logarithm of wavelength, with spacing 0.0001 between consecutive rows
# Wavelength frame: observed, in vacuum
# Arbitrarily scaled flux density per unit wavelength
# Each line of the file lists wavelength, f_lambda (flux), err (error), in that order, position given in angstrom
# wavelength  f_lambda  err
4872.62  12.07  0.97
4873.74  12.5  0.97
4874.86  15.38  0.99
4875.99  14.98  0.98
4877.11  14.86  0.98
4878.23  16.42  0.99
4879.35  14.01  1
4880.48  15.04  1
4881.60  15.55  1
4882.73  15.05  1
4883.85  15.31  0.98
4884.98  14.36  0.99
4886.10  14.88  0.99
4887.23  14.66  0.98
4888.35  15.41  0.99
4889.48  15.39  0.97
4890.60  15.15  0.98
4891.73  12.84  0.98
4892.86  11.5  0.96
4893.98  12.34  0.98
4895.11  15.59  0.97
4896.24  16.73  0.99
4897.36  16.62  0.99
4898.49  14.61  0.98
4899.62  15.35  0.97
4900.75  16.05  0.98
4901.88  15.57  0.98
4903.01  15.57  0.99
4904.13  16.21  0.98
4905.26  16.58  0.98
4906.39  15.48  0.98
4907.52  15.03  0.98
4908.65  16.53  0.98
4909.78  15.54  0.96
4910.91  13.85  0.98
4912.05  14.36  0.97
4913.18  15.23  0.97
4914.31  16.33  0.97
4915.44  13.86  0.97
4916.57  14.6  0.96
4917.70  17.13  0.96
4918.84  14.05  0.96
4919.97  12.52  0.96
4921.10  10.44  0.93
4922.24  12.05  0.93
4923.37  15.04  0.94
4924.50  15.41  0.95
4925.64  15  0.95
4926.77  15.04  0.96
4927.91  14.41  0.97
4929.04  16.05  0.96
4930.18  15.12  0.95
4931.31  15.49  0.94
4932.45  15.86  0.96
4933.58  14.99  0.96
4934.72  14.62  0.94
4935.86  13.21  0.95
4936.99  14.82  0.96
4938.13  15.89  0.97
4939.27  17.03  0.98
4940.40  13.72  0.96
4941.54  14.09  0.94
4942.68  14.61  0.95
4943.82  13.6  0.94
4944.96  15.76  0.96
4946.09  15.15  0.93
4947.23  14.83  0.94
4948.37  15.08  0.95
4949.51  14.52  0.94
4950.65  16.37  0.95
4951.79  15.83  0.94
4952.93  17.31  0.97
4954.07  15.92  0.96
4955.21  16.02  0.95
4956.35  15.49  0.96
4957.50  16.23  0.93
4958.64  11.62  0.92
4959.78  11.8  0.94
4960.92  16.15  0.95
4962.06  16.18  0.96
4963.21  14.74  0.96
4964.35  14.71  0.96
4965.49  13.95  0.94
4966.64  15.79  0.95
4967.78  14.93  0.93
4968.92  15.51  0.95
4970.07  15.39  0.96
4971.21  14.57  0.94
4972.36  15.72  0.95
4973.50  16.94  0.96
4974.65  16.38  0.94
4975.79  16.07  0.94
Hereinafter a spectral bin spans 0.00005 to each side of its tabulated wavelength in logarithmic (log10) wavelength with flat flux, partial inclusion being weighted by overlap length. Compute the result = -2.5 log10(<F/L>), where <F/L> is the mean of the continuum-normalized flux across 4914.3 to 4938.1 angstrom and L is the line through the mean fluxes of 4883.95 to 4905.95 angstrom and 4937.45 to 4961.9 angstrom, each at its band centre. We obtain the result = 0.04 mag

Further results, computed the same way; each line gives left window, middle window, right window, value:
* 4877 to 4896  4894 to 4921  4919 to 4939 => -0.05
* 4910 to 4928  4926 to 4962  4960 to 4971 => -0.02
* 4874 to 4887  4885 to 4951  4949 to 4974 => 0.02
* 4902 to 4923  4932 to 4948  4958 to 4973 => -0.01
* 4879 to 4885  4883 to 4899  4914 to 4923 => 0.00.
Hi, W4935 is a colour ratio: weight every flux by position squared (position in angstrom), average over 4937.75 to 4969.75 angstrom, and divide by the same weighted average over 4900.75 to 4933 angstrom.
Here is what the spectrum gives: 1.02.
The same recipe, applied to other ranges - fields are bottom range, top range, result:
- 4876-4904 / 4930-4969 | 1.03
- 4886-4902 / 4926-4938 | 1.03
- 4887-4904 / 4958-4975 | 1.03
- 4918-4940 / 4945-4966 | 1.05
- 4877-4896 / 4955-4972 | 1.05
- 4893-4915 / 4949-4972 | 1.01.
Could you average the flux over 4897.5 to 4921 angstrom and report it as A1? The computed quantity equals 15.2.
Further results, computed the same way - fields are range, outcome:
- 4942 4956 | 15.4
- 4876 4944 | 14.9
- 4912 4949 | 14.7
